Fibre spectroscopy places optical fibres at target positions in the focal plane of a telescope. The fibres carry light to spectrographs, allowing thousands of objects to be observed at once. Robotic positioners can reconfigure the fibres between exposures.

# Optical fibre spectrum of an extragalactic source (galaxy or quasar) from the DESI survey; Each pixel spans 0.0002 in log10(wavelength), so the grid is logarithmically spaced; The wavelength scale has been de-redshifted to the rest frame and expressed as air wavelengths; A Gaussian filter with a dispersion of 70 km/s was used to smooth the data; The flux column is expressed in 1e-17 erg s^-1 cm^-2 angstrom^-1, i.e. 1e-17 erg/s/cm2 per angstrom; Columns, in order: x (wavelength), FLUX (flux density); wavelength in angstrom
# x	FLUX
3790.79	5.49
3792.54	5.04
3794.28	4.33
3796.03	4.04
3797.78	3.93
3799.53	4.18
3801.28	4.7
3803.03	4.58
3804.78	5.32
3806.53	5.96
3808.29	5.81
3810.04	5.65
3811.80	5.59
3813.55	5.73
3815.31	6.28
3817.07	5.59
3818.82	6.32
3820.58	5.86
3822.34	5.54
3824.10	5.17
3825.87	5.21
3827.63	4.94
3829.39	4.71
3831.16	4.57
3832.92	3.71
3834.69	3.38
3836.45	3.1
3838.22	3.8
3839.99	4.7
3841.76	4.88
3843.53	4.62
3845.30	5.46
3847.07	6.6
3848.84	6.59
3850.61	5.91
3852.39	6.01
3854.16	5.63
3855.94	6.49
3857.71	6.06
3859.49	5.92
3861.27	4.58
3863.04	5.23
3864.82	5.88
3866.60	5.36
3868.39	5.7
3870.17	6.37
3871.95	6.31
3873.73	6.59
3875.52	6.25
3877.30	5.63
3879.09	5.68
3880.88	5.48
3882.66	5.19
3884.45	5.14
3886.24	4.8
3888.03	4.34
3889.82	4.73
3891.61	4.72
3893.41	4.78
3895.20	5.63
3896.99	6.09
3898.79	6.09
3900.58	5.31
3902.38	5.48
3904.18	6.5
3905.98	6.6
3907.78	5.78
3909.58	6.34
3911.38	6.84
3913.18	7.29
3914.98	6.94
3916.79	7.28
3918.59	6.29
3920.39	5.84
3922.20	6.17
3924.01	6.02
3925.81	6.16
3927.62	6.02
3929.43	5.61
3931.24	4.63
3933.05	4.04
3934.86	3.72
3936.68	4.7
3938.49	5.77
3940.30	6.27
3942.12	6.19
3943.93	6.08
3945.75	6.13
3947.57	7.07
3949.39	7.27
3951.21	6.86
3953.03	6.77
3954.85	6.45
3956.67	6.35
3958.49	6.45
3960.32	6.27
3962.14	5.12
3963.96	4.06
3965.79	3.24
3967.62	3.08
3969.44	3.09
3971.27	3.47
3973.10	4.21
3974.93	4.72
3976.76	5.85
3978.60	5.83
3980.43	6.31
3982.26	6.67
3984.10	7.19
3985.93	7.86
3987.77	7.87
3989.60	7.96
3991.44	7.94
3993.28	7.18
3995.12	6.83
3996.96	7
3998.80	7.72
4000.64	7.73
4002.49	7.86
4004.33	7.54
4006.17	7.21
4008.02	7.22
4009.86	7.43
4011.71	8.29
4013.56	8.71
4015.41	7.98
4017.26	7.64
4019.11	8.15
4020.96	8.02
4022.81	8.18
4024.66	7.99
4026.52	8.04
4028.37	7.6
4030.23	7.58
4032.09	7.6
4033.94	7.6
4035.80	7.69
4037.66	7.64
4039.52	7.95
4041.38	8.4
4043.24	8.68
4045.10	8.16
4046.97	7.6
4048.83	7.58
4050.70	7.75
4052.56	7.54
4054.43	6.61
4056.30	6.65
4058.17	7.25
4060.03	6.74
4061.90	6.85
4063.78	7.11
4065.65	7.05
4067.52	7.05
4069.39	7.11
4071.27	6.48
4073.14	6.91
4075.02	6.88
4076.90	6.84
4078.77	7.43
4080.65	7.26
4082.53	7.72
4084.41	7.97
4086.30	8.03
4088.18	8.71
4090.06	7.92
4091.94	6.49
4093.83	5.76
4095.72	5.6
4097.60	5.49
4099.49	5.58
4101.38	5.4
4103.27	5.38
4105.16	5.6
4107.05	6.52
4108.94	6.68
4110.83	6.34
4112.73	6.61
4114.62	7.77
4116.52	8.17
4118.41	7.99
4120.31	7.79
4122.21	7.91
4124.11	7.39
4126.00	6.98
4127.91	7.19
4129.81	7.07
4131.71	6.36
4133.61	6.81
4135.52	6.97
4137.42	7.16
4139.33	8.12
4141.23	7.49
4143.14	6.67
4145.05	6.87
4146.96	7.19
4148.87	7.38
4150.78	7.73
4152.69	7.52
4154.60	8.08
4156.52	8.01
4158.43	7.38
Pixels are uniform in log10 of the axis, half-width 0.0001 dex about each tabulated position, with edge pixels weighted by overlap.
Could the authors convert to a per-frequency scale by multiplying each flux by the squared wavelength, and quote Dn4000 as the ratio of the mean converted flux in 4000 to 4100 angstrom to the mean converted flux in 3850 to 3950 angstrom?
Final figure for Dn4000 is 1.4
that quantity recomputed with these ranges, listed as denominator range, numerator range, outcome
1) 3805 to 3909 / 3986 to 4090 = 1.52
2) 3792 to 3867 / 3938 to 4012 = 1.32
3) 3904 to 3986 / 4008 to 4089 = 1.38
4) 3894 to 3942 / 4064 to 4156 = 1.31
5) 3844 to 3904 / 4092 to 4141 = 1.35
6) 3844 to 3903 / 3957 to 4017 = 1.22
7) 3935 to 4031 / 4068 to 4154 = 1.13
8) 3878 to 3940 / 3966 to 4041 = 1.31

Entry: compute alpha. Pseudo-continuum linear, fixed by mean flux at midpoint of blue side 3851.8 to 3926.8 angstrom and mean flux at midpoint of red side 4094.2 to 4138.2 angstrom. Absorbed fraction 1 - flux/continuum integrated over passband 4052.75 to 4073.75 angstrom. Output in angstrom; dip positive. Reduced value -1.3 angstrom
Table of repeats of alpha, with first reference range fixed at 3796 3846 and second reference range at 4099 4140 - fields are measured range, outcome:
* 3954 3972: 3.4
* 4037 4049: -3.1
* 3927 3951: 0.2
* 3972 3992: -1.7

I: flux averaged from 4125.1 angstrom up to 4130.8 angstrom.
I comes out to 7.07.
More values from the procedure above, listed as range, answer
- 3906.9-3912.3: 6.33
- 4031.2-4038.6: 7.64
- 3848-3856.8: 6.12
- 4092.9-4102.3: 5.56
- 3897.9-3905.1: 5.85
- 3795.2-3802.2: 4.22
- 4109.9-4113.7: 6.48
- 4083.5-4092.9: 7.82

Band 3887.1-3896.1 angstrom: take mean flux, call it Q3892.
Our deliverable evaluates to 4.84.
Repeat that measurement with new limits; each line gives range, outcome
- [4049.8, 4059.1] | 7.16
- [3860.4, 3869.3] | 5.35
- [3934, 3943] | 5.33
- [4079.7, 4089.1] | 7.93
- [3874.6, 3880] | 5.85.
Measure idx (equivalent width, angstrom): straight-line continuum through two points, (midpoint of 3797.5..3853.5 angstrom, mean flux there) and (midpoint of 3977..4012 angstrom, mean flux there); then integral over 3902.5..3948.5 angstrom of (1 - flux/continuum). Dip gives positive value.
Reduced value 2.9 angstrom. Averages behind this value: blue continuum 5.15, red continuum 7.3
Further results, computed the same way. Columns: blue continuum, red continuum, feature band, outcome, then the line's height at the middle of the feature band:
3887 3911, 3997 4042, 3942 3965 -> 1.26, 6.59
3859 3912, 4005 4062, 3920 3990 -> 9.43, 6.61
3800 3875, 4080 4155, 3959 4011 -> 0.22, 6.26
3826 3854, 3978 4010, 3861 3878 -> -1.50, 5.36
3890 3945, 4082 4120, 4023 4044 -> -4.75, 6.44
